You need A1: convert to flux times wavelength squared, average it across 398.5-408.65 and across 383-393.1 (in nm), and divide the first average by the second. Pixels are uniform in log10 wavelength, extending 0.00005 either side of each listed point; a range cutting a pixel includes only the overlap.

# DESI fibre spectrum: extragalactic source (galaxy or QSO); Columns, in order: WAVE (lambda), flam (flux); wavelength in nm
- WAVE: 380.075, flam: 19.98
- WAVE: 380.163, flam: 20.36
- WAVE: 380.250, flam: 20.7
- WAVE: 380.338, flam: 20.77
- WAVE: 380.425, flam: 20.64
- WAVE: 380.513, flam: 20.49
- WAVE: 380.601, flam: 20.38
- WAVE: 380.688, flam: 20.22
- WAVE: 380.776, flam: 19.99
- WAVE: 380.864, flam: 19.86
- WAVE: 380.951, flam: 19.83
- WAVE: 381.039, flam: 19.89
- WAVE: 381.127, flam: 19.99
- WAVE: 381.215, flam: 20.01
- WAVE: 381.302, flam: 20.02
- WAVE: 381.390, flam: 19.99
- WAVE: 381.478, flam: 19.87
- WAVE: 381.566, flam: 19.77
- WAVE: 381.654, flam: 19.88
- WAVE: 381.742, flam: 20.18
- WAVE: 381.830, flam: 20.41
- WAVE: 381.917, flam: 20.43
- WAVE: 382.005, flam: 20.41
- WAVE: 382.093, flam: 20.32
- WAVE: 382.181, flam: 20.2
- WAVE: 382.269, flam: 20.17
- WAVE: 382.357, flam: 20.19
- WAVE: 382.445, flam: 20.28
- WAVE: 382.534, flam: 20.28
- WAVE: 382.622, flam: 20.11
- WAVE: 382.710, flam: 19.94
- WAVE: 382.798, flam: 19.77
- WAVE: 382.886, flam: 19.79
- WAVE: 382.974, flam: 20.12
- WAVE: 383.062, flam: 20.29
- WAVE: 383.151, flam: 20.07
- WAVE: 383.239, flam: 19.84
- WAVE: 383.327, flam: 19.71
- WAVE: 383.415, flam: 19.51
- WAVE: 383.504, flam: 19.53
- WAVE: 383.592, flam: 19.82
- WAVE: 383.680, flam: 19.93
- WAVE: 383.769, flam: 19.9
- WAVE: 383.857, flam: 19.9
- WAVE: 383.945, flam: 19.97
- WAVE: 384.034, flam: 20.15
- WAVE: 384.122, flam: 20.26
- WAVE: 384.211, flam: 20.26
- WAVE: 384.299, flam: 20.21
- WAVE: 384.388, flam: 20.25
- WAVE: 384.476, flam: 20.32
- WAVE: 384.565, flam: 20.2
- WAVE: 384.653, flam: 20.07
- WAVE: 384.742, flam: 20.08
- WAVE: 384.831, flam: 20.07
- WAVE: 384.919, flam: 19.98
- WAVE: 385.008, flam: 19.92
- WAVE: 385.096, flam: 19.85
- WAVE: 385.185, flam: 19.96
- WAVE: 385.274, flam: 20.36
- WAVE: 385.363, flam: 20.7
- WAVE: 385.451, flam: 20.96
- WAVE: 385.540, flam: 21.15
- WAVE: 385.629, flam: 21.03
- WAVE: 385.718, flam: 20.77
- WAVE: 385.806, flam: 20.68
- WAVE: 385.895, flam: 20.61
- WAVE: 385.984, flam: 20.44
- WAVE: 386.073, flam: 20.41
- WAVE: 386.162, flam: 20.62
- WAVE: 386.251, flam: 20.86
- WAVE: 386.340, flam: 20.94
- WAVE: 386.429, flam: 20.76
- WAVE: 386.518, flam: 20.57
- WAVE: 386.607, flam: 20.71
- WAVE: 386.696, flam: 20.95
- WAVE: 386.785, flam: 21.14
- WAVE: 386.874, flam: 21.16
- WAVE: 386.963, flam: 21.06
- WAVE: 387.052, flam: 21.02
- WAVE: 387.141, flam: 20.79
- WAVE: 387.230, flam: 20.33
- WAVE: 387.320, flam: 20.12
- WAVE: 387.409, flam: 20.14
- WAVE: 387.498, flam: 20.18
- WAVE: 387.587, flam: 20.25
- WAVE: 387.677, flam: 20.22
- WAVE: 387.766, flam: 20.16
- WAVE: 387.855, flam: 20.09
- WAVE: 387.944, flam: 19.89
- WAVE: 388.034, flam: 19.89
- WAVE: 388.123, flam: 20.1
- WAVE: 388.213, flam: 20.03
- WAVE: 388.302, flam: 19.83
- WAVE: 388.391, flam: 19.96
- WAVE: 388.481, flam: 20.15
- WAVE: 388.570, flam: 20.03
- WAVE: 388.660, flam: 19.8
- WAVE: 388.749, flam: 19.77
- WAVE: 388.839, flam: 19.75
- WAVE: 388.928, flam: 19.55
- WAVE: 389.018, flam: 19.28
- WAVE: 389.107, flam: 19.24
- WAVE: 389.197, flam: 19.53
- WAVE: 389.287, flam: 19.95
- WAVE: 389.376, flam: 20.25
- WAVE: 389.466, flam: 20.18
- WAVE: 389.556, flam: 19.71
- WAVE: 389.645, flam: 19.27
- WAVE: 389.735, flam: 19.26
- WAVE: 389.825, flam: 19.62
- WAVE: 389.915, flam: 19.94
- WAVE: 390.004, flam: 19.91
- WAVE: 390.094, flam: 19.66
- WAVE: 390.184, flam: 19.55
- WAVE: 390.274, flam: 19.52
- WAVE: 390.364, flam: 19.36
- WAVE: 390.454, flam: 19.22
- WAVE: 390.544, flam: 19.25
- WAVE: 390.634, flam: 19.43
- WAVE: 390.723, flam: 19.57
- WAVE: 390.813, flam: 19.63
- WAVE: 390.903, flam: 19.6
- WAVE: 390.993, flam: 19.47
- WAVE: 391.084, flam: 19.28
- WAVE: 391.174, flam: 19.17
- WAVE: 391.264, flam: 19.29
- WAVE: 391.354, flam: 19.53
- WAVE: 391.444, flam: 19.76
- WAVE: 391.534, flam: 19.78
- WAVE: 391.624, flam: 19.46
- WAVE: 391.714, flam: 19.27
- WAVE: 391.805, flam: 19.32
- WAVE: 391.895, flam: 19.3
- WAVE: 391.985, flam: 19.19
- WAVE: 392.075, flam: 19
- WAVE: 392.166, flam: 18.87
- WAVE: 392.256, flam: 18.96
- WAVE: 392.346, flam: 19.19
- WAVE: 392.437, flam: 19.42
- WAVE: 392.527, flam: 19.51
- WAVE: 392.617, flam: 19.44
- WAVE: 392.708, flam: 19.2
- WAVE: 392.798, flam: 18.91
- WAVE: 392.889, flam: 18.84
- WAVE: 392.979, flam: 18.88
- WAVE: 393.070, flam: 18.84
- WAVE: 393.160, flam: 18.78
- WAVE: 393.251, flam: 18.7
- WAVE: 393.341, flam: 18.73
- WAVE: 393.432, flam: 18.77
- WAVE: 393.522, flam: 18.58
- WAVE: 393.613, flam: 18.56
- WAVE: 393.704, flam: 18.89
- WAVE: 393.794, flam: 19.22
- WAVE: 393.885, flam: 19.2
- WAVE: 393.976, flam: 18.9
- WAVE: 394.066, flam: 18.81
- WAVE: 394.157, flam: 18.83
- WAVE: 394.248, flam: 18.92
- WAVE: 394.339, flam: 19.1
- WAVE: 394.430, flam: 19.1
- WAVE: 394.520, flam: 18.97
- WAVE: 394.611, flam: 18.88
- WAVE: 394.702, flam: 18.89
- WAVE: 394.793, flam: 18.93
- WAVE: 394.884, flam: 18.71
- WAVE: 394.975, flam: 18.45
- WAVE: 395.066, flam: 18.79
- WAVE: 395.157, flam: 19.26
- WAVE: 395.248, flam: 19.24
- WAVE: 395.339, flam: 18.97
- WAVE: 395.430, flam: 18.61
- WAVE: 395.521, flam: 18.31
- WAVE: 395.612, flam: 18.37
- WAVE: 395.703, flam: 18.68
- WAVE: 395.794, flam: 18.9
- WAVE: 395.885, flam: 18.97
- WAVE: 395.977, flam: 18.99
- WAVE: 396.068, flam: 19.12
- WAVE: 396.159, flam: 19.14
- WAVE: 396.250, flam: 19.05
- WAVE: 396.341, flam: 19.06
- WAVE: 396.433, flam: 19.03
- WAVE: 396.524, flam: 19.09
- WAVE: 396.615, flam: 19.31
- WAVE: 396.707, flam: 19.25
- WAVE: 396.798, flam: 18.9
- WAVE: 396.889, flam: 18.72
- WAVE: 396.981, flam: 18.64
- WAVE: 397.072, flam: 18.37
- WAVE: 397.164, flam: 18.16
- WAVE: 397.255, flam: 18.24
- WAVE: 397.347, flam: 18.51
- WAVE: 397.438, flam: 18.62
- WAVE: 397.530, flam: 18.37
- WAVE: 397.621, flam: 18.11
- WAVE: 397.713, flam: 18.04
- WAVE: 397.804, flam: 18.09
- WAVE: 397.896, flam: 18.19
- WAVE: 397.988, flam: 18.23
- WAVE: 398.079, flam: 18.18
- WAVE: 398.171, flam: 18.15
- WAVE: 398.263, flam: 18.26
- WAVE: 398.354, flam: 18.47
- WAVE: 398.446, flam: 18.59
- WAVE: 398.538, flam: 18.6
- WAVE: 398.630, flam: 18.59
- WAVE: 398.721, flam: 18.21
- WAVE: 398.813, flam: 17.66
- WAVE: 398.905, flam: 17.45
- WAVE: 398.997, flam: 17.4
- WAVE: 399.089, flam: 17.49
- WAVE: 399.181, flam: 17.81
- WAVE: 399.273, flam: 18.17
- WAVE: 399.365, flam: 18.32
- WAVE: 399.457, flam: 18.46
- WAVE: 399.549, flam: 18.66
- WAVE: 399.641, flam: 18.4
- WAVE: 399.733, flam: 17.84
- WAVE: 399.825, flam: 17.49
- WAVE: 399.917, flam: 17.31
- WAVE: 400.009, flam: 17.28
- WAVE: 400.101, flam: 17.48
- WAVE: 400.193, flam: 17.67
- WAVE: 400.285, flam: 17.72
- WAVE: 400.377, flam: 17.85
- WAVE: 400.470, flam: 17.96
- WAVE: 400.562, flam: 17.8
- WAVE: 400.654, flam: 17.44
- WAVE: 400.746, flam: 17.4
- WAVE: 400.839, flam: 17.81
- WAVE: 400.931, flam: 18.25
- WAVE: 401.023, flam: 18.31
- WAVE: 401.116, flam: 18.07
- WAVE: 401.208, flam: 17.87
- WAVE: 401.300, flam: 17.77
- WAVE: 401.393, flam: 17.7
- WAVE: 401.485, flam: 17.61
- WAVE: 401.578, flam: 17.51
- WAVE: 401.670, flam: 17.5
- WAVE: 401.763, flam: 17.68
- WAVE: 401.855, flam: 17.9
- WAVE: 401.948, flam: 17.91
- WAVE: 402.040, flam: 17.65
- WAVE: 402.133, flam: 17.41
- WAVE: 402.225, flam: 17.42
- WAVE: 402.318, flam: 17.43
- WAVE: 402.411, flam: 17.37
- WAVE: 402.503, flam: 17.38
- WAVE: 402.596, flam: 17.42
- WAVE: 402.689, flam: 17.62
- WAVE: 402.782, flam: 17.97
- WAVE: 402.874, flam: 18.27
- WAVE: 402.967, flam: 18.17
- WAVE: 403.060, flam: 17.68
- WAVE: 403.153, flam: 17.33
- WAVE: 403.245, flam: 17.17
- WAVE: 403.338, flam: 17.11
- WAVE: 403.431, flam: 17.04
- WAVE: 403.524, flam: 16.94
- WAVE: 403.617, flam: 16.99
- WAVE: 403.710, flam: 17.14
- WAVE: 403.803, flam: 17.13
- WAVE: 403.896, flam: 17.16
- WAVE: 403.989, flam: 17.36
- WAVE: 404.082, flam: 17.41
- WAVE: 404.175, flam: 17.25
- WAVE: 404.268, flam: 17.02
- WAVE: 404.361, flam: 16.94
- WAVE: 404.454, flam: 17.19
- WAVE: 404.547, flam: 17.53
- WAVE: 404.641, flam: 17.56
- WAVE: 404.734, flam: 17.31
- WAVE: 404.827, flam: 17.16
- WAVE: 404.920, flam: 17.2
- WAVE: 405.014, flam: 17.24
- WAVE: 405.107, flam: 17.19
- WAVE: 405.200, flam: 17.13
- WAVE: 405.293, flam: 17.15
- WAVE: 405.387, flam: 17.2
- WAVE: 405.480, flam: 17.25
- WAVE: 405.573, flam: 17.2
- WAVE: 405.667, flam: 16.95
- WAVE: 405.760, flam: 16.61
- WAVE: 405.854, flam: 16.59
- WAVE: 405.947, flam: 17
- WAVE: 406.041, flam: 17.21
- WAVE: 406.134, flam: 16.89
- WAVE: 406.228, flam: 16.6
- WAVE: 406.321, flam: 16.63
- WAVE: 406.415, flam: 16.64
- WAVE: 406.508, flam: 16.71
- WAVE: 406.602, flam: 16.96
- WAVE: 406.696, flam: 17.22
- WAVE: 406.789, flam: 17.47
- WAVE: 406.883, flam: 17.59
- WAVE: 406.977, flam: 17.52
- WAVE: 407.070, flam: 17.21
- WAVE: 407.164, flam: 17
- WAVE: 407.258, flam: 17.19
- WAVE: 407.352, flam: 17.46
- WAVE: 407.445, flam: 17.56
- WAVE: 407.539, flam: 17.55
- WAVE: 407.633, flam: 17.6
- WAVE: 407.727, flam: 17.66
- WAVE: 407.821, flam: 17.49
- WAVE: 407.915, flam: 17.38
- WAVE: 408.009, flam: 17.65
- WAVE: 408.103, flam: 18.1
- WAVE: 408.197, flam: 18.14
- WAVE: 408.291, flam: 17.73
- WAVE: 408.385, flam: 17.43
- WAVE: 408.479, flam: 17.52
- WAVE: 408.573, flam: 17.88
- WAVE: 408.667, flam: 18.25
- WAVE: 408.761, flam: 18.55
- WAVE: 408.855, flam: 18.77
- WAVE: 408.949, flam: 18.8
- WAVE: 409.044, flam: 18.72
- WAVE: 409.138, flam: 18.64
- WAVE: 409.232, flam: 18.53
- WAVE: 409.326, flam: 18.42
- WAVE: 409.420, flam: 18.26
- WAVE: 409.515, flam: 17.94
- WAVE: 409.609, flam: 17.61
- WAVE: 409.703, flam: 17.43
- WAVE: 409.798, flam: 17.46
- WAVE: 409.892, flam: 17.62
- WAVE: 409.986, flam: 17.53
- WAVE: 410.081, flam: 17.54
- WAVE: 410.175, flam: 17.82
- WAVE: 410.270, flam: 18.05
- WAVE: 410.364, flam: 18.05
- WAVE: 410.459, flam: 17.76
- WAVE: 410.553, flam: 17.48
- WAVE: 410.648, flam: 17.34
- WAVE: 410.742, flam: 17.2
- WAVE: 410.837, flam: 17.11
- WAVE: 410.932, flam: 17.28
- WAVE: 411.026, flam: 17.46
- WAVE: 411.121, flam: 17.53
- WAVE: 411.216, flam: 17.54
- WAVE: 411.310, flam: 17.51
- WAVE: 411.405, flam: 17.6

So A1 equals 0.95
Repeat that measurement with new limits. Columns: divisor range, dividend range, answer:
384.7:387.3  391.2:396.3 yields 0.96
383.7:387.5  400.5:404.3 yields 0.93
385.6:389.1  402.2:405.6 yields 0.93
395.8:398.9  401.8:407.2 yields 0.96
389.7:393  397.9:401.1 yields 0.97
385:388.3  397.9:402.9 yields 0.93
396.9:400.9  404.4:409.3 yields 1.01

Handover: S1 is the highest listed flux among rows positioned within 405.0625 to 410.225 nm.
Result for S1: 18.8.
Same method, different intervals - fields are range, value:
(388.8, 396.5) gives 20.25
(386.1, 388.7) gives 21.16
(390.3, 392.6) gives 19.78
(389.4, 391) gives 20.18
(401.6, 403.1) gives 18.27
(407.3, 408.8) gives 18.55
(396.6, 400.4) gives 19.31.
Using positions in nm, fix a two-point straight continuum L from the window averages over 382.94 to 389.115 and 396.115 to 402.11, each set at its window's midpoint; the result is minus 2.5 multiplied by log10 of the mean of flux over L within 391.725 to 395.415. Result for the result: 0.00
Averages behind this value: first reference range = 20.2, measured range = 19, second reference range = 18.1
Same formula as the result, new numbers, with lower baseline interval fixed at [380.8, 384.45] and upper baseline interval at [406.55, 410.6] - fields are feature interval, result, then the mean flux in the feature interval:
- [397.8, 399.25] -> 0.03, 18.1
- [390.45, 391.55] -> -0.01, 19.5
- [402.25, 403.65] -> 0.05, 17.5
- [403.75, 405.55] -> 0.05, 17.2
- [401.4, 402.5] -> 0.05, 17.6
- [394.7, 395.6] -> 0.01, 18.8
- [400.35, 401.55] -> 0.04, 17.8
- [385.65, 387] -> -0.06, 20.8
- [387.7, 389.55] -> -0.02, 19.9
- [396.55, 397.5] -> 0.01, 18.7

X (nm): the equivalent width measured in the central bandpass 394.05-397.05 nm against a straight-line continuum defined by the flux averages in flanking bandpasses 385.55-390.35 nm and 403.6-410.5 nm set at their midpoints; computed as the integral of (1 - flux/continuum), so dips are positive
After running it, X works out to 0.03 nm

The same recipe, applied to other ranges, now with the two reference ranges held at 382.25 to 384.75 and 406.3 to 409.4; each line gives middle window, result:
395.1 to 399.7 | 0.05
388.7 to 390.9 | -0.02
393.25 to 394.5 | 0.01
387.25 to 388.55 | -0.03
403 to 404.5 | 0.08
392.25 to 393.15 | 0.00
